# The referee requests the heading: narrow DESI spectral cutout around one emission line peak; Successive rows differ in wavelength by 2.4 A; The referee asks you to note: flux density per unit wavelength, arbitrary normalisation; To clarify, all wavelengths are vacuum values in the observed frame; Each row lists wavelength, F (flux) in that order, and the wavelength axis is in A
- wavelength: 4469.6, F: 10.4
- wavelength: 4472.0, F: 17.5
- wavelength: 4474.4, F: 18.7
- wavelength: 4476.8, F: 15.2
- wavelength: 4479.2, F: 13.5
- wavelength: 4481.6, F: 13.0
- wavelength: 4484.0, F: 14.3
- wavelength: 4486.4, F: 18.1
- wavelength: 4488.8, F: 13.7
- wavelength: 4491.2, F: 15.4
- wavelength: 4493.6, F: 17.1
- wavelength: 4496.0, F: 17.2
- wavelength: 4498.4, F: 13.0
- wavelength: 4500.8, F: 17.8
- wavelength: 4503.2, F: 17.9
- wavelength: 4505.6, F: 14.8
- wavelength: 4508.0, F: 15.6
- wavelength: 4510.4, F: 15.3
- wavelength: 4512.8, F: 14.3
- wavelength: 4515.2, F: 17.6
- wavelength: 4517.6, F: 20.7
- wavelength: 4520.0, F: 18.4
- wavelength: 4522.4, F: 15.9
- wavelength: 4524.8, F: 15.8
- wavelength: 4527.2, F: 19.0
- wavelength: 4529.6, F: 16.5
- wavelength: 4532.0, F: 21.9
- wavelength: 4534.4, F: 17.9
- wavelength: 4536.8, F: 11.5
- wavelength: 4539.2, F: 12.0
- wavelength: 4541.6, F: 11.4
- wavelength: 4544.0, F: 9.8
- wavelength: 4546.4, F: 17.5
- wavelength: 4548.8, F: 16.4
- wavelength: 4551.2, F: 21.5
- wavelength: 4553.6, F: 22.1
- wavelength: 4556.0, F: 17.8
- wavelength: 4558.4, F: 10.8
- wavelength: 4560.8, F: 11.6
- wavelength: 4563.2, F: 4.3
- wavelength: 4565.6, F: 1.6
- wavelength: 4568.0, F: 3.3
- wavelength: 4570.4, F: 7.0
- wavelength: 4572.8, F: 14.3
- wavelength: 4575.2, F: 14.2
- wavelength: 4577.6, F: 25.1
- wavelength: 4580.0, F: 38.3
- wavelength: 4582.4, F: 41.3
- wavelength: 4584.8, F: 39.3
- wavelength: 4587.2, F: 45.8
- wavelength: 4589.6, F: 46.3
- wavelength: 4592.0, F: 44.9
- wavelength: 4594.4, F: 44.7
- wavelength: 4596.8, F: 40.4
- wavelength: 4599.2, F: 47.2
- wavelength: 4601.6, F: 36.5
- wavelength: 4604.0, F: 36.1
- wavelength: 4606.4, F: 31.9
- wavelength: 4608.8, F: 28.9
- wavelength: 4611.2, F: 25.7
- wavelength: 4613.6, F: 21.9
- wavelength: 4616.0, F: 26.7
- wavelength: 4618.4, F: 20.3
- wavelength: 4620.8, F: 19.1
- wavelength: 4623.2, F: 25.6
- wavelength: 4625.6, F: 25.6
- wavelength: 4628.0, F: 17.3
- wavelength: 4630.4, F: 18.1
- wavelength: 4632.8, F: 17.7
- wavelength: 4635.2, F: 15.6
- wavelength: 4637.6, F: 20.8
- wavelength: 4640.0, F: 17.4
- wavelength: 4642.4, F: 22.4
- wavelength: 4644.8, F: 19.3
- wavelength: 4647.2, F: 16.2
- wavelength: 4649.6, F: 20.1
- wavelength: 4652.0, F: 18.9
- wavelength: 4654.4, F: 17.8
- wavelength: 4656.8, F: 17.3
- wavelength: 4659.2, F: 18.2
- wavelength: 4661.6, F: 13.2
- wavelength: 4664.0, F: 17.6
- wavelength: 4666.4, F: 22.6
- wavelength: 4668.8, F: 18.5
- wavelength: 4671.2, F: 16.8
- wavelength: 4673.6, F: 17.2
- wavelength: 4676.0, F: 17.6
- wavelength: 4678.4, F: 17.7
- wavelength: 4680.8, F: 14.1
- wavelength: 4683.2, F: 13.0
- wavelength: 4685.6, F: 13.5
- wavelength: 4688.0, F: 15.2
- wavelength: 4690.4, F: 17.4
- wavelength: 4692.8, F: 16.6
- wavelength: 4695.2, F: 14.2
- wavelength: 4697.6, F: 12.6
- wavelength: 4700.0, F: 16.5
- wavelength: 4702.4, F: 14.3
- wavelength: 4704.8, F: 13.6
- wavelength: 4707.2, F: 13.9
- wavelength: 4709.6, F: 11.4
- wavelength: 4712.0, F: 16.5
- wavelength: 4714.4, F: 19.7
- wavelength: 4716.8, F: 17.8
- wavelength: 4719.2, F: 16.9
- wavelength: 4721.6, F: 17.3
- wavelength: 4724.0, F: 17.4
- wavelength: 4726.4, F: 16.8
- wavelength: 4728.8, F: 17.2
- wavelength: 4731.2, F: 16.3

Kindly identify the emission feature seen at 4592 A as C IV 1549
